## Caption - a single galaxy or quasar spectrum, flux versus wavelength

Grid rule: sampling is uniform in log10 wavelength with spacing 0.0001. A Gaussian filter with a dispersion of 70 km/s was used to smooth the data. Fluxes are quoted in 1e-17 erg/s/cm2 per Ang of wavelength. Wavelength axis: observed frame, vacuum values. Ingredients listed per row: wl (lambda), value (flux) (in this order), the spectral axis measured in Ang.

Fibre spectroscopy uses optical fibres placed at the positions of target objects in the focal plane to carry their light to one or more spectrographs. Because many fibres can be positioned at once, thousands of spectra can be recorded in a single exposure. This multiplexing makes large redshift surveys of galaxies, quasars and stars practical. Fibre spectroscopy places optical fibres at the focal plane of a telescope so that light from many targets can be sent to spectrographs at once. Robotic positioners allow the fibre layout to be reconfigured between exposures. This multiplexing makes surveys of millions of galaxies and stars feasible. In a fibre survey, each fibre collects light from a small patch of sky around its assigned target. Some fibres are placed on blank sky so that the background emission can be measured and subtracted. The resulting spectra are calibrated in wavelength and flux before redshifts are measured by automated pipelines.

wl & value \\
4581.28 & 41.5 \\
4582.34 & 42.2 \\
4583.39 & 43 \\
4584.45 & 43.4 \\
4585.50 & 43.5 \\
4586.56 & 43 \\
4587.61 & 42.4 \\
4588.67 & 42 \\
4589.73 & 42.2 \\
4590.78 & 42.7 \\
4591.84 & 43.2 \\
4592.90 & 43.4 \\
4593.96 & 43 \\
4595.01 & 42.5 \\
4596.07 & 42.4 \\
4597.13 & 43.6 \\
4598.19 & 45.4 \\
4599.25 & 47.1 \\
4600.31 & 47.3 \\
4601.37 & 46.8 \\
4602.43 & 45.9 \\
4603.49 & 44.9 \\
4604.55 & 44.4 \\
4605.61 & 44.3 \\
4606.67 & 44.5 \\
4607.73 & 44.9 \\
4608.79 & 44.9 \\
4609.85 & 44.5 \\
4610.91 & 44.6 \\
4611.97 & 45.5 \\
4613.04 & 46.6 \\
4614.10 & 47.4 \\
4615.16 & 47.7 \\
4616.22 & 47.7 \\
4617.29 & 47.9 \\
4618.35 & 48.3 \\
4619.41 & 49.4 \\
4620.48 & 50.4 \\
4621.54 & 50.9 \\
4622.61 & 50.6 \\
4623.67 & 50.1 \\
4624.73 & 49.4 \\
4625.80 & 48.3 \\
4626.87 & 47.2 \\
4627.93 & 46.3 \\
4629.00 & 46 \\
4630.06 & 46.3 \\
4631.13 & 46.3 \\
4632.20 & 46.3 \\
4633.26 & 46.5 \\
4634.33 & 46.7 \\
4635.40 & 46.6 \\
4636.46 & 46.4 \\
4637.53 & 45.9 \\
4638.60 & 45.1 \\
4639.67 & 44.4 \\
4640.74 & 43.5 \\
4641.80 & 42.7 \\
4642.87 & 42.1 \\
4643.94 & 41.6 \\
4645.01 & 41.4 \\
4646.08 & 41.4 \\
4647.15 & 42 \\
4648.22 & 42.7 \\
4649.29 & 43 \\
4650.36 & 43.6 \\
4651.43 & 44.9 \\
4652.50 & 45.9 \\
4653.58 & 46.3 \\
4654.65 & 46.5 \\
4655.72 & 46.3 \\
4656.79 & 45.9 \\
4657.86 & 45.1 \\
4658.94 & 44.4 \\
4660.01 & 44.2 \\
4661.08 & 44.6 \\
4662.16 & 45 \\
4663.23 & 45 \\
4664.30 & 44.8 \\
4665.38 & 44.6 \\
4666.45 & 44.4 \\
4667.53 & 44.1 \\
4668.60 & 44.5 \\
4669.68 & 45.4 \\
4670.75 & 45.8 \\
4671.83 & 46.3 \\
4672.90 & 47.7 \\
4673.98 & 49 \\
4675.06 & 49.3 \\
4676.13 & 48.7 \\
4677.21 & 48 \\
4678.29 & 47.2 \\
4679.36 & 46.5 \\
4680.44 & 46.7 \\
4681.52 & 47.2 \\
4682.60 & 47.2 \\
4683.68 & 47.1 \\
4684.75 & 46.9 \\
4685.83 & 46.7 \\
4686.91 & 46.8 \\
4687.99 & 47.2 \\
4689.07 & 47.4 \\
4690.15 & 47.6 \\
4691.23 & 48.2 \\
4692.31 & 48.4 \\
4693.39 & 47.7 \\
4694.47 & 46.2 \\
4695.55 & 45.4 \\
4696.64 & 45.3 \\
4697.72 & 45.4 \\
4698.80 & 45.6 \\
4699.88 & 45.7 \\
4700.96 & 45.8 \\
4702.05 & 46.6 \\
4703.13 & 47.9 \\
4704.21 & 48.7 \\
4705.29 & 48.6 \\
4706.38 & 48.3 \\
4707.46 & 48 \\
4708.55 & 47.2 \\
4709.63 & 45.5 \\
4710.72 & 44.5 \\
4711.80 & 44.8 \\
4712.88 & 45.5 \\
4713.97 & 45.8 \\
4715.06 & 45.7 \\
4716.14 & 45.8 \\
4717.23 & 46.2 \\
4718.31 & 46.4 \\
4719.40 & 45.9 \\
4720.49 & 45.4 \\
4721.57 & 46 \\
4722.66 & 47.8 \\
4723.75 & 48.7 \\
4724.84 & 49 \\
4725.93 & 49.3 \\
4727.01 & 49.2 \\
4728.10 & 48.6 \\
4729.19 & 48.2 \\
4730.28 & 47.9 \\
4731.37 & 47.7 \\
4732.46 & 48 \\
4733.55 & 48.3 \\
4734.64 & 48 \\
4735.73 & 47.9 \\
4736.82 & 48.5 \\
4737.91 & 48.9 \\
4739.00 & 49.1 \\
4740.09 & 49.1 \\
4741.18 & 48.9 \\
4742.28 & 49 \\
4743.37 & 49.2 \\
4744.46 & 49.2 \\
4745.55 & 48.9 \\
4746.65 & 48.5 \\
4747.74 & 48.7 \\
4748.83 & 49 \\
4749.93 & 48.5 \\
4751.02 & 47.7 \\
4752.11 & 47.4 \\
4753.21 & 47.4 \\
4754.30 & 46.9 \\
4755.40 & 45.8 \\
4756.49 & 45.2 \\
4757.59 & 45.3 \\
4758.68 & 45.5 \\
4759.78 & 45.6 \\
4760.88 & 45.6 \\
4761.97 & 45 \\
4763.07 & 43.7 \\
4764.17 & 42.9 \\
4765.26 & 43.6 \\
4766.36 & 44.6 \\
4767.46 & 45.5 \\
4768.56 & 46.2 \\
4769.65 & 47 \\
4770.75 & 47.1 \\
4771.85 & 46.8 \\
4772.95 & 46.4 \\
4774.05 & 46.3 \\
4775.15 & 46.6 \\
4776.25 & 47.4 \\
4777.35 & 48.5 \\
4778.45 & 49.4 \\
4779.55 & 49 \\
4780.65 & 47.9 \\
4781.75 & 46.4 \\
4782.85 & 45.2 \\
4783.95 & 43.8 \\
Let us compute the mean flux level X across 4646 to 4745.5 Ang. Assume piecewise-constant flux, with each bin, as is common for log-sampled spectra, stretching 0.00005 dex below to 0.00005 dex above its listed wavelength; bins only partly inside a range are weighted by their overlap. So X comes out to 46.7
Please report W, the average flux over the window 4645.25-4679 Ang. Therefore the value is 45.4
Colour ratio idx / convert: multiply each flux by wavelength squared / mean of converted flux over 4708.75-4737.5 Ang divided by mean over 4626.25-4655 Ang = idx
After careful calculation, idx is 1.09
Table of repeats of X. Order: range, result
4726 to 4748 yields 48.6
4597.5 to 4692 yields 46.1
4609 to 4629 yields 47.8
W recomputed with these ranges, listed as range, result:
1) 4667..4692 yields 47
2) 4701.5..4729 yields 47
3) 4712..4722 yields 45.8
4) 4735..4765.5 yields 47.2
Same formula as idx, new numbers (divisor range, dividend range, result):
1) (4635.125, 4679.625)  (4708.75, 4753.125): 1.09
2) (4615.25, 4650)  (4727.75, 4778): 1.08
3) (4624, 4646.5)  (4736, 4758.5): 1.11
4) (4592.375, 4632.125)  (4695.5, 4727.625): 1.05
